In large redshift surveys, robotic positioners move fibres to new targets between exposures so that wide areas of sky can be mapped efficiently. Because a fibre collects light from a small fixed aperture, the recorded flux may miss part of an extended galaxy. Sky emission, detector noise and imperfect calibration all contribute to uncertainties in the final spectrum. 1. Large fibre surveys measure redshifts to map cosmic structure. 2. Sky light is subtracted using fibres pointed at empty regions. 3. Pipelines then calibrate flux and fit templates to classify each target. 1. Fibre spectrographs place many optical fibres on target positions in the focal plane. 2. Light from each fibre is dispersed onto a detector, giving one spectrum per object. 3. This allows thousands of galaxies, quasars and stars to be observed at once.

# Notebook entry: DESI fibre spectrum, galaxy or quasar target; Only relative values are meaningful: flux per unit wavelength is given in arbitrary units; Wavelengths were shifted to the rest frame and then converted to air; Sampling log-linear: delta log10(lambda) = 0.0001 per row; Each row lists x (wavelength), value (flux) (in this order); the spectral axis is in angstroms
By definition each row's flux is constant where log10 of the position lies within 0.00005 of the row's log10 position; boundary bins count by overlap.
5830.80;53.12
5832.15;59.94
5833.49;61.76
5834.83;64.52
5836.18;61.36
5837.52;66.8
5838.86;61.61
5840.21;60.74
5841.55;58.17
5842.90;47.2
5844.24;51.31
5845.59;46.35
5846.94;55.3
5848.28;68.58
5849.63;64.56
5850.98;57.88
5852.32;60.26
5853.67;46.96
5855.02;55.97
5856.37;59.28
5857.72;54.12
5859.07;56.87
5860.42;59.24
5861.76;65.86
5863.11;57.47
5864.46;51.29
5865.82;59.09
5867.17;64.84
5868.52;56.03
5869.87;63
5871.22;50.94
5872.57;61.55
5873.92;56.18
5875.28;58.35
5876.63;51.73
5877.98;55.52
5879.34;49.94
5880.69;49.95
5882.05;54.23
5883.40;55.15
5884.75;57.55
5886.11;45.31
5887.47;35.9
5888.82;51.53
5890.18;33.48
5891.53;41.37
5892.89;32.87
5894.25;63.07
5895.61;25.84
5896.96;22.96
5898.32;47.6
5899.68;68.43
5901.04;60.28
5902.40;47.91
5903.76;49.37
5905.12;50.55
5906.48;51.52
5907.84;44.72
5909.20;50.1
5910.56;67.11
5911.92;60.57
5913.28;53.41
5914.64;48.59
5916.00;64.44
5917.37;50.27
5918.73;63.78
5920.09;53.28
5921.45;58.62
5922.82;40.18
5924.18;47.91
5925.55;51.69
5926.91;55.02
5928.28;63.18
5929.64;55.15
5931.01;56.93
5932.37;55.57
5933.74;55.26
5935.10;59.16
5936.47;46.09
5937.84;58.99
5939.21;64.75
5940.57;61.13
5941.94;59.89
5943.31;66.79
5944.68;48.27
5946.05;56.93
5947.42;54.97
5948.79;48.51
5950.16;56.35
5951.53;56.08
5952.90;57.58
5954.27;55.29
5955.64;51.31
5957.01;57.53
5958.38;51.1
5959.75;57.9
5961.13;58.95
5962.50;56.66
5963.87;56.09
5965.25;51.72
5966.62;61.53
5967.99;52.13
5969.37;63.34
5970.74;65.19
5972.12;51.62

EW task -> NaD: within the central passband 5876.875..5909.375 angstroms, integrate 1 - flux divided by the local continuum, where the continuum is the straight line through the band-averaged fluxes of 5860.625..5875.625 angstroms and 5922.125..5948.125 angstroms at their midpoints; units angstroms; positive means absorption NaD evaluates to 5.5 angstroms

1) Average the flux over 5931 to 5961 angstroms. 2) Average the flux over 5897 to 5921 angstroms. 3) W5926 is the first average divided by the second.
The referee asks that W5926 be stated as 1.04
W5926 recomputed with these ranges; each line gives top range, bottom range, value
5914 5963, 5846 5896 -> 1.03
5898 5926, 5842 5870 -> 0.94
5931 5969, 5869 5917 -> 1.10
